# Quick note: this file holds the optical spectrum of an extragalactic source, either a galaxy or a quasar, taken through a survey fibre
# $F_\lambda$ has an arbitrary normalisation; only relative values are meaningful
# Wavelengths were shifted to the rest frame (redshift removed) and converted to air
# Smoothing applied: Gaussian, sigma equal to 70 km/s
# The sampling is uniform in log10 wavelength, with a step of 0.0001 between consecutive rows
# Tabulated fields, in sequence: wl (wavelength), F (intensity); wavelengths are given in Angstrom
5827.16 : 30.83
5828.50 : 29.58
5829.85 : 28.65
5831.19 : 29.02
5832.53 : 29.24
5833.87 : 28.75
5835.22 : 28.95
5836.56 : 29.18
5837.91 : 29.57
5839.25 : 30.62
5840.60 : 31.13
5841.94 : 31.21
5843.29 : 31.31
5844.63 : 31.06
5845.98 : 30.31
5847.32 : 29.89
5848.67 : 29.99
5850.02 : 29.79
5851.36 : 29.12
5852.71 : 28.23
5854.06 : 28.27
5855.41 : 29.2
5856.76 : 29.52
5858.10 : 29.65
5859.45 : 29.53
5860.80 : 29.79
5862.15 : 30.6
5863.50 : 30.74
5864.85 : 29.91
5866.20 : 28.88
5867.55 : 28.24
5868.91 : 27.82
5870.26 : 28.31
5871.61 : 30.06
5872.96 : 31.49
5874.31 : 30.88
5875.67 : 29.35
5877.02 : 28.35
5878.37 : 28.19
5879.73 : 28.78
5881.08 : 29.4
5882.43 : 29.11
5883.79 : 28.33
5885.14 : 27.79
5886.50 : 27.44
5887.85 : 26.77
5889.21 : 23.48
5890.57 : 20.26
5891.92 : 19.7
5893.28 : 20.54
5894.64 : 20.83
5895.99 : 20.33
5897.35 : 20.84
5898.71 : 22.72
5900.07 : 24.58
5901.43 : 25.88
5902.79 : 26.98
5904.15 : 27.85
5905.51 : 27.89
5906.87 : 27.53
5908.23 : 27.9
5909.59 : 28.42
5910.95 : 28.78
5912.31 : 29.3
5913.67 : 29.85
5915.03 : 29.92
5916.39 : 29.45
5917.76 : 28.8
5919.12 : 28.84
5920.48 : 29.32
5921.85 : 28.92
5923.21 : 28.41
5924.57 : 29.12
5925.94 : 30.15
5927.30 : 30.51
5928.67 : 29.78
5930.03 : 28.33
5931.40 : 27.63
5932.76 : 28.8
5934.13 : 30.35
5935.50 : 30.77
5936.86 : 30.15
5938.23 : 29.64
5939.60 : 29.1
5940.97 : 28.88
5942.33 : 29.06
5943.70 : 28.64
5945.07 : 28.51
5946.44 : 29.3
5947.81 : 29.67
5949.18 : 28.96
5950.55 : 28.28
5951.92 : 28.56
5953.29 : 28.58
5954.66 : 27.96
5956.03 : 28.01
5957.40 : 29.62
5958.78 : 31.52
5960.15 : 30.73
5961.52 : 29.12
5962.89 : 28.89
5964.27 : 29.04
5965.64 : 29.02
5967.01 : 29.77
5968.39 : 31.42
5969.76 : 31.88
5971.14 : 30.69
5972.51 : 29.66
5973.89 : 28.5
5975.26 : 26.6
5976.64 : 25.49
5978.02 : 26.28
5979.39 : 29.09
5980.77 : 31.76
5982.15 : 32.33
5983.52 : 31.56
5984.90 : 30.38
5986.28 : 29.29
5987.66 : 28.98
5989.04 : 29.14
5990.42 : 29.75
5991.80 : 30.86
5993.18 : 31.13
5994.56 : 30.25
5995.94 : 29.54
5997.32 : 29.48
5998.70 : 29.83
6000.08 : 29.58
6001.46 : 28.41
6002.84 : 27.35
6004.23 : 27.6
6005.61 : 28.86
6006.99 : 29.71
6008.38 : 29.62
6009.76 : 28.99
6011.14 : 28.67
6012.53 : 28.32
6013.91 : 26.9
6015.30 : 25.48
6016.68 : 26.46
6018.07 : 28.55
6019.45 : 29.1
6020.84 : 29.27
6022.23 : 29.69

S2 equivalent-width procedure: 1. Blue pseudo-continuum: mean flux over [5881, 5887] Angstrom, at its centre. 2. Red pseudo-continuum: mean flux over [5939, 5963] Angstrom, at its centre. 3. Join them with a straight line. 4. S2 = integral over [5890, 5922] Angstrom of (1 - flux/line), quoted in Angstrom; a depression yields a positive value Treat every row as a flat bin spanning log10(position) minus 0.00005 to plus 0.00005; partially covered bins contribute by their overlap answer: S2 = 2.9 Angstrom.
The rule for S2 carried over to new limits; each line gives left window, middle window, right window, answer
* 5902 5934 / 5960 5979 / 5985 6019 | -0.1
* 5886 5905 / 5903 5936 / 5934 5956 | -3.6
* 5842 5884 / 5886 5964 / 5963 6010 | 4.6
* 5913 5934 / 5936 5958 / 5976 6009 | 0.3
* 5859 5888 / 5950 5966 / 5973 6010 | 0.1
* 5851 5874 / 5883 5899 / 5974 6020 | 3.3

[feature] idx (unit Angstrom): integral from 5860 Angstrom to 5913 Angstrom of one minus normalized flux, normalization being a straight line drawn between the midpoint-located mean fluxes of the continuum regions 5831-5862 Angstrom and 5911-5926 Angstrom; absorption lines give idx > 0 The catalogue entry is 4.4 Angstrom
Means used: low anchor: 29.7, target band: 27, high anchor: 29.2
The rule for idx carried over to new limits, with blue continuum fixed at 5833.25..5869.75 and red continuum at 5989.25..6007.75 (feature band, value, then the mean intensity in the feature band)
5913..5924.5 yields 0.1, 29.2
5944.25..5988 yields 0.1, 29.4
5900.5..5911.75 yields 0.7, 27.6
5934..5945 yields 0.0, 29.5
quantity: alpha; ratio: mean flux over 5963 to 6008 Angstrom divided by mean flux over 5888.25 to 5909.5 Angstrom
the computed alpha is 1.23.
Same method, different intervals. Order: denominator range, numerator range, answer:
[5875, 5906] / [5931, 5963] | 1.15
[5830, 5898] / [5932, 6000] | 1.05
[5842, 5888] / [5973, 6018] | 0.99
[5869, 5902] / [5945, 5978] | 1.12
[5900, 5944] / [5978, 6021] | 1.01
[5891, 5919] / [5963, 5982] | 1.13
